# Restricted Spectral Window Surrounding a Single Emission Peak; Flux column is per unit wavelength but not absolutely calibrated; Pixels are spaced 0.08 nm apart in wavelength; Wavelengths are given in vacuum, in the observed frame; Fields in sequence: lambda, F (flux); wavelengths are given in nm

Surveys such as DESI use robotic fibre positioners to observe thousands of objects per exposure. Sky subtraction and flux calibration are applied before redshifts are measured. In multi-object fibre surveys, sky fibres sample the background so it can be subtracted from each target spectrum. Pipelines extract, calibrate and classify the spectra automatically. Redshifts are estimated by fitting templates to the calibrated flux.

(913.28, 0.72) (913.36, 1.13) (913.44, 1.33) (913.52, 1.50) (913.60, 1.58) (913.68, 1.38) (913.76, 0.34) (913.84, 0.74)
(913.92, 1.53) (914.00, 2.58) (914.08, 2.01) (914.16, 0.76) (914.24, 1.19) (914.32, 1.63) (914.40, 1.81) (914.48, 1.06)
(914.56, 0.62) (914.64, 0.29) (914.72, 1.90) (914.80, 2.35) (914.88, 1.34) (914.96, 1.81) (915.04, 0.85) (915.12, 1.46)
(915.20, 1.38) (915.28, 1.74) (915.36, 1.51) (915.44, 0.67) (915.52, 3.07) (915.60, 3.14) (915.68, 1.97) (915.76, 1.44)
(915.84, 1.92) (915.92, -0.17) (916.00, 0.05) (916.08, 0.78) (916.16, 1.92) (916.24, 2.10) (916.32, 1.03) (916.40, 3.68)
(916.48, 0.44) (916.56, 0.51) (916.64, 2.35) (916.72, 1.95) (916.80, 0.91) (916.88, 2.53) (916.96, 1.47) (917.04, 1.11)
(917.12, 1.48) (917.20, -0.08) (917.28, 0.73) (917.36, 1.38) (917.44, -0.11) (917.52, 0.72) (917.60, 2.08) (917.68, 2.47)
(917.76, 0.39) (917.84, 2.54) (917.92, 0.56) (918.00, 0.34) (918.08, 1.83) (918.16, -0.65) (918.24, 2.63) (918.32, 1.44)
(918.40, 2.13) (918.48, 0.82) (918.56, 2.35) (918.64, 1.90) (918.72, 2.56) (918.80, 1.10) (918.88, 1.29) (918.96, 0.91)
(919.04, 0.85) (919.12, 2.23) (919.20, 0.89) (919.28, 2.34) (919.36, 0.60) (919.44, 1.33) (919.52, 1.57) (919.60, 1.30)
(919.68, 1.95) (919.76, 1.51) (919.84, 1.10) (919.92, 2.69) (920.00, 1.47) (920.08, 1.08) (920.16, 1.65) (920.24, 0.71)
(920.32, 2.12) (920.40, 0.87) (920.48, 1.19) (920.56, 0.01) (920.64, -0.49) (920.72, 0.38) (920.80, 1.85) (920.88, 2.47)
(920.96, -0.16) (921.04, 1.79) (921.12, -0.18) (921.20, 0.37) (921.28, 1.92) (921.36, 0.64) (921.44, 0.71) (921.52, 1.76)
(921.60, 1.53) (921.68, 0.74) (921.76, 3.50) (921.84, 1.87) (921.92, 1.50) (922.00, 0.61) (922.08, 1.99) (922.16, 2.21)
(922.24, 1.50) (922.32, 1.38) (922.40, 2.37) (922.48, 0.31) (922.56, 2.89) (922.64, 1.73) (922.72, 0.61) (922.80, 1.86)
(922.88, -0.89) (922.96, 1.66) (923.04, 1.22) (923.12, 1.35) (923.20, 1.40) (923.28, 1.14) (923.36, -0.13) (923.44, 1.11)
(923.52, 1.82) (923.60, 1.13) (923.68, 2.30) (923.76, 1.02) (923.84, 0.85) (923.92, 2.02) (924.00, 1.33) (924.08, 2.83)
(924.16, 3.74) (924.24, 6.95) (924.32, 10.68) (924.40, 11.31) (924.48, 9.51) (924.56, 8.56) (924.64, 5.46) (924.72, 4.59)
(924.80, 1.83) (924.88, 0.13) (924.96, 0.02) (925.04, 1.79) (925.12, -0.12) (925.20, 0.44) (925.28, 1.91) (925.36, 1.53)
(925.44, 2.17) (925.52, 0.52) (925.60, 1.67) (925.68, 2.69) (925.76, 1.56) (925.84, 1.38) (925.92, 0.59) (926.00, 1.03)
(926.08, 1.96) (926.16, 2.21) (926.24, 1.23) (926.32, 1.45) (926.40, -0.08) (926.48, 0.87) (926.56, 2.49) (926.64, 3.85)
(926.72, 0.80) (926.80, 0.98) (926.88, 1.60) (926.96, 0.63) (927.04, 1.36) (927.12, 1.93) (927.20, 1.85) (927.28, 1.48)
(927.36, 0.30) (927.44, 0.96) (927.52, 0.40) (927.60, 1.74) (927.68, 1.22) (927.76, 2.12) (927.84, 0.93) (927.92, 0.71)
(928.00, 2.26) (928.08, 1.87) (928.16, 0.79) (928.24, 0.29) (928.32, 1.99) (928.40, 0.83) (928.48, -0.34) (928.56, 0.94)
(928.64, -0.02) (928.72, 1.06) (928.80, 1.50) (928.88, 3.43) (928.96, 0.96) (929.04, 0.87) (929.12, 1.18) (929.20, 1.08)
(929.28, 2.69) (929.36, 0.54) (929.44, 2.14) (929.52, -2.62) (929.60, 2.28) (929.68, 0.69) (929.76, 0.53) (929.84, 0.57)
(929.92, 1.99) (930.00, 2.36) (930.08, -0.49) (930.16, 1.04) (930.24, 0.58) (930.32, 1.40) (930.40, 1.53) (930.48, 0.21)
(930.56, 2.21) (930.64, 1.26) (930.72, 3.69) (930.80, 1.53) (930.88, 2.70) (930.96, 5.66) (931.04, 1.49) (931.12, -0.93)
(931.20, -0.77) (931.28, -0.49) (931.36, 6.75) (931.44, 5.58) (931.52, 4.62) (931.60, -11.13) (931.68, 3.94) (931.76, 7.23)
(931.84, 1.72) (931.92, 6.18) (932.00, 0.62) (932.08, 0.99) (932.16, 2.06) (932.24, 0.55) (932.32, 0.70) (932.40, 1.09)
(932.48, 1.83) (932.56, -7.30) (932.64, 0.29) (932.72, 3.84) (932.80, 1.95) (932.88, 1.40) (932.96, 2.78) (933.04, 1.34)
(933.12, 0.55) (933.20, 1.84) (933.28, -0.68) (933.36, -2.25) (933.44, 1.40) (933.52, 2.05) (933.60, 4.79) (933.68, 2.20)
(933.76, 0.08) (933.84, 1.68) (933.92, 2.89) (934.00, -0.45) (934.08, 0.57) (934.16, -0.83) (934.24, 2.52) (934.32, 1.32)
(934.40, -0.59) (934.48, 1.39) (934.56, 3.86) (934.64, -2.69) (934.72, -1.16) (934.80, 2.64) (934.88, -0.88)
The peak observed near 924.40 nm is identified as H-beta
